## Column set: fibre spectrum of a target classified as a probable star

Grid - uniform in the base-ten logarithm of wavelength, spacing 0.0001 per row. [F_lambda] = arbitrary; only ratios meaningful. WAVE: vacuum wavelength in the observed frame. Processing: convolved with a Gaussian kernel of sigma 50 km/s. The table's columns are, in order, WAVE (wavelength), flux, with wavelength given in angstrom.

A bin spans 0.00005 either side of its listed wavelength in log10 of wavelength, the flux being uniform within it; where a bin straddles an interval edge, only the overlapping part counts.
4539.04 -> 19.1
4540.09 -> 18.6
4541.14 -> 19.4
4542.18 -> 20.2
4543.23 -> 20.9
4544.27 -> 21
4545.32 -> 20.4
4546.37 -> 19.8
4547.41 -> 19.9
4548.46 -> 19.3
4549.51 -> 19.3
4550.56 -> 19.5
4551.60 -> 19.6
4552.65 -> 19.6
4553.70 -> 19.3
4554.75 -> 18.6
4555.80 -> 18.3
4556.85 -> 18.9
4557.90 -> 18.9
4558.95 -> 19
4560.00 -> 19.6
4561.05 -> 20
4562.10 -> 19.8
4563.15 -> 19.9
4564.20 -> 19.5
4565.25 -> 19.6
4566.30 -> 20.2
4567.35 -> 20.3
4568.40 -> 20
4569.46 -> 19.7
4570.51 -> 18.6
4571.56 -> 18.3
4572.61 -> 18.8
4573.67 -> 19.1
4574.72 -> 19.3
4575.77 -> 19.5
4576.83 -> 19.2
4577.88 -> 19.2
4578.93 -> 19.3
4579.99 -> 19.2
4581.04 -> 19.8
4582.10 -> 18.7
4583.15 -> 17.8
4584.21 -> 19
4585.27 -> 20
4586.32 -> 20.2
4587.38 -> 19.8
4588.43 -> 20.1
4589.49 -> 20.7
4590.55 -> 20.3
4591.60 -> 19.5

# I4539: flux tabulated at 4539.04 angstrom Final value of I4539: 19.1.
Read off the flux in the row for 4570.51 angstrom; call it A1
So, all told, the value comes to 18.6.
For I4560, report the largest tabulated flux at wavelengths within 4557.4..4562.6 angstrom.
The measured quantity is 20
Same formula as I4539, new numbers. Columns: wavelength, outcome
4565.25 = 19.6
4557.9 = 18.9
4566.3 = 20.2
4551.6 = 19.6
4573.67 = 19.1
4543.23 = 20.9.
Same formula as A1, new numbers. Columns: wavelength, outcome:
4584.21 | 19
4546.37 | 19.8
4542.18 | 20.2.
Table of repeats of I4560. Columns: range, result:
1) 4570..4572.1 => 18.6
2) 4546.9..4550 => 19.9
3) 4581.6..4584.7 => 19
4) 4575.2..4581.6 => 19.8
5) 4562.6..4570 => 20.3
